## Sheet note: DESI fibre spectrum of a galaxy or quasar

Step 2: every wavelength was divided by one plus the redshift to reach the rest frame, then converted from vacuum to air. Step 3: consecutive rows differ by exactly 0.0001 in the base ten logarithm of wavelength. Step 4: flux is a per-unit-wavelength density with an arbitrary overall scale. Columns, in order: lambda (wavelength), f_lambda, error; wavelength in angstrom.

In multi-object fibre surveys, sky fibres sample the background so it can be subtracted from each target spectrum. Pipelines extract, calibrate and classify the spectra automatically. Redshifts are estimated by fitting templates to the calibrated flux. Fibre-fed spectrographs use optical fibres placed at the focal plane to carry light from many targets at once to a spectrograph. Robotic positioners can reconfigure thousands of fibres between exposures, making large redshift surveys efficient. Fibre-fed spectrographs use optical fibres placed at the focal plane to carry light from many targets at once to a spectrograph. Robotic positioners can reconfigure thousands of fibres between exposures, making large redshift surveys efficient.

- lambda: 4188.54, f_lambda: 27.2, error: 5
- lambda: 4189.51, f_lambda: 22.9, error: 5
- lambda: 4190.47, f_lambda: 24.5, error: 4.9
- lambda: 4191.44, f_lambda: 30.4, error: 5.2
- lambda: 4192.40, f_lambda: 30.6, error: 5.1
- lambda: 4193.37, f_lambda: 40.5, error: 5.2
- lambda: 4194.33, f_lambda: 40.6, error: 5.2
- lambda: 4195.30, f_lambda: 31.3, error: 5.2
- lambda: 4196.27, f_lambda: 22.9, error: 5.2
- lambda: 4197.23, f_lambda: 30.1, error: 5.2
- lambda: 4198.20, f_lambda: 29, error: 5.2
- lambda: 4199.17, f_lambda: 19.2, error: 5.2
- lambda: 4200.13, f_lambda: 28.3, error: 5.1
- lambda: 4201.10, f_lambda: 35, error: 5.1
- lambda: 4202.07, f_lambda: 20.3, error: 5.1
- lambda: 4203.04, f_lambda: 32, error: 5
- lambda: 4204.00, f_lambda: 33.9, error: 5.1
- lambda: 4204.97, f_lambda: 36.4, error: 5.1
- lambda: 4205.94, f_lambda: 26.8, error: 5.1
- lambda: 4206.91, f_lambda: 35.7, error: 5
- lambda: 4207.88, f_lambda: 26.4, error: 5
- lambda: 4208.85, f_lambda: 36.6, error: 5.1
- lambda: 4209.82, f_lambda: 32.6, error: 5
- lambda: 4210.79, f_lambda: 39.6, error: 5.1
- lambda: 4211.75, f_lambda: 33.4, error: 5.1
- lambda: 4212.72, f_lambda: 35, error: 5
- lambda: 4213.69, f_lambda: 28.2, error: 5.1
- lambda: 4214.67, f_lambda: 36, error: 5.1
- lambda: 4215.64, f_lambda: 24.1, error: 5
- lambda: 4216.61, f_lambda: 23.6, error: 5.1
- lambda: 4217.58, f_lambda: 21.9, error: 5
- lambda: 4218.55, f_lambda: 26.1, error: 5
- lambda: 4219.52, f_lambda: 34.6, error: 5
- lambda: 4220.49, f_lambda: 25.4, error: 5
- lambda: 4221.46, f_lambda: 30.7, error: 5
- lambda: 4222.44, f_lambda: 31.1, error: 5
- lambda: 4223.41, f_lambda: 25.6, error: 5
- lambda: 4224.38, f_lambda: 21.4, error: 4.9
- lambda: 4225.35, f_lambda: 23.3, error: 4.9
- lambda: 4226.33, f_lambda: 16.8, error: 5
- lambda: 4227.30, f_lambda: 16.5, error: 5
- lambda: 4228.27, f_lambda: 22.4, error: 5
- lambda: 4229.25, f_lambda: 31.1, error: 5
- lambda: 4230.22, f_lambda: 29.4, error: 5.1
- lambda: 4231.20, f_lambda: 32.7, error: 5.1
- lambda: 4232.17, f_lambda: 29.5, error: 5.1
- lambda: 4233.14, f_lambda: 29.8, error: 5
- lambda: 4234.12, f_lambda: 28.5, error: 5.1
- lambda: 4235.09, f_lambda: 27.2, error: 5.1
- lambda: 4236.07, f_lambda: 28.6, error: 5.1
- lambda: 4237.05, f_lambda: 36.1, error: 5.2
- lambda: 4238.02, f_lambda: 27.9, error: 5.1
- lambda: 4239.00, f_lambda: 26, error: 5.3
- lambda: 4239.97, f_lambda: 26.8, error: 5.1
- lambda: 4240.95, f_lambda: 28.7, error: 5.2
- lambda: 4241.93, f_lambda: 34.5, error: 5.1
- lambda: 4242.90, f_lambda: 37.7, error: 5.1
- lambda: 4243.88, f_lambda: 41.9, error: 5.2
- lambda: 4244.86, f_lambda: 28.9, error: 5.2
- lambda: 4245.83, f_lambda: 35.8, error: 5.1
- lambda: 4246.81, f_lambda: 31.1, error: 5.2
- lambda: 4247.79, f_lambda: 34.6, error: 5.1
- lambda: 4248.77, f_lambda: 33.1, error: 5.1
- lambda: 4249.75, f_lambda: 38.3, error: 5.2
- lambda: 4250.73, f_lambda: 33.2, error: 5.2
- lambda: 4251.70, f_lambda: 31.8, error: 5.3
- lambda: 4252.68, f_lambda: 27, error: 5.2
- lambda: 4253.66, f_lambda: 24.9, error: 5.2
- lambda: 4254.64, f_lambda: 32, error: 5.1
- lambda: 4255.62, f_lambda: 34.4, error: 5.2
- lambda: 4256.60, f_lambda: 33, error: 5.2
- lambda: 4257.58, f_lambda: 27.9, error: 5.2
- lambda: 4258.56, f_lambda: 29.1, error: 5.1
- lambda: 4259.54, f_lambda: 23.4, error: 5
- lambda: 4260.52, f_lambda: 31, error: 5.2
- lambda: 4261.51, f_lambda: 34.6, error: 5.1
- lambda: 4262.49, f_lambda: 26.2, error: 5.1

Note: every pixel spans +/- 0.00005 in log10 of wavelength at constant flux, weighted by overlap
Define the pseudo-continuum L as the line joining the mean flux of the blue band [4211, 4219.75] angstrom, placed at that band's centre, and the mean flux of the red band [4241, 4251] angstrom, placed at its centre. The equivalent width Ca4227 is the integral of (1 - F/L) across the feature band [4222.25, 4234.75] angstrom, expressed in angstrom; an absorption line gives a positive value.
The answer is 2.29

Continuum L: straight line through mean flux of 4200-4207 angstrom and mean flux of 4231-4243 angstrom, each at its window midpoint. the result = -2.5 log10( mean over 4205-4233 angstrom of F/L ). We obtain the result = 0.07 mag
